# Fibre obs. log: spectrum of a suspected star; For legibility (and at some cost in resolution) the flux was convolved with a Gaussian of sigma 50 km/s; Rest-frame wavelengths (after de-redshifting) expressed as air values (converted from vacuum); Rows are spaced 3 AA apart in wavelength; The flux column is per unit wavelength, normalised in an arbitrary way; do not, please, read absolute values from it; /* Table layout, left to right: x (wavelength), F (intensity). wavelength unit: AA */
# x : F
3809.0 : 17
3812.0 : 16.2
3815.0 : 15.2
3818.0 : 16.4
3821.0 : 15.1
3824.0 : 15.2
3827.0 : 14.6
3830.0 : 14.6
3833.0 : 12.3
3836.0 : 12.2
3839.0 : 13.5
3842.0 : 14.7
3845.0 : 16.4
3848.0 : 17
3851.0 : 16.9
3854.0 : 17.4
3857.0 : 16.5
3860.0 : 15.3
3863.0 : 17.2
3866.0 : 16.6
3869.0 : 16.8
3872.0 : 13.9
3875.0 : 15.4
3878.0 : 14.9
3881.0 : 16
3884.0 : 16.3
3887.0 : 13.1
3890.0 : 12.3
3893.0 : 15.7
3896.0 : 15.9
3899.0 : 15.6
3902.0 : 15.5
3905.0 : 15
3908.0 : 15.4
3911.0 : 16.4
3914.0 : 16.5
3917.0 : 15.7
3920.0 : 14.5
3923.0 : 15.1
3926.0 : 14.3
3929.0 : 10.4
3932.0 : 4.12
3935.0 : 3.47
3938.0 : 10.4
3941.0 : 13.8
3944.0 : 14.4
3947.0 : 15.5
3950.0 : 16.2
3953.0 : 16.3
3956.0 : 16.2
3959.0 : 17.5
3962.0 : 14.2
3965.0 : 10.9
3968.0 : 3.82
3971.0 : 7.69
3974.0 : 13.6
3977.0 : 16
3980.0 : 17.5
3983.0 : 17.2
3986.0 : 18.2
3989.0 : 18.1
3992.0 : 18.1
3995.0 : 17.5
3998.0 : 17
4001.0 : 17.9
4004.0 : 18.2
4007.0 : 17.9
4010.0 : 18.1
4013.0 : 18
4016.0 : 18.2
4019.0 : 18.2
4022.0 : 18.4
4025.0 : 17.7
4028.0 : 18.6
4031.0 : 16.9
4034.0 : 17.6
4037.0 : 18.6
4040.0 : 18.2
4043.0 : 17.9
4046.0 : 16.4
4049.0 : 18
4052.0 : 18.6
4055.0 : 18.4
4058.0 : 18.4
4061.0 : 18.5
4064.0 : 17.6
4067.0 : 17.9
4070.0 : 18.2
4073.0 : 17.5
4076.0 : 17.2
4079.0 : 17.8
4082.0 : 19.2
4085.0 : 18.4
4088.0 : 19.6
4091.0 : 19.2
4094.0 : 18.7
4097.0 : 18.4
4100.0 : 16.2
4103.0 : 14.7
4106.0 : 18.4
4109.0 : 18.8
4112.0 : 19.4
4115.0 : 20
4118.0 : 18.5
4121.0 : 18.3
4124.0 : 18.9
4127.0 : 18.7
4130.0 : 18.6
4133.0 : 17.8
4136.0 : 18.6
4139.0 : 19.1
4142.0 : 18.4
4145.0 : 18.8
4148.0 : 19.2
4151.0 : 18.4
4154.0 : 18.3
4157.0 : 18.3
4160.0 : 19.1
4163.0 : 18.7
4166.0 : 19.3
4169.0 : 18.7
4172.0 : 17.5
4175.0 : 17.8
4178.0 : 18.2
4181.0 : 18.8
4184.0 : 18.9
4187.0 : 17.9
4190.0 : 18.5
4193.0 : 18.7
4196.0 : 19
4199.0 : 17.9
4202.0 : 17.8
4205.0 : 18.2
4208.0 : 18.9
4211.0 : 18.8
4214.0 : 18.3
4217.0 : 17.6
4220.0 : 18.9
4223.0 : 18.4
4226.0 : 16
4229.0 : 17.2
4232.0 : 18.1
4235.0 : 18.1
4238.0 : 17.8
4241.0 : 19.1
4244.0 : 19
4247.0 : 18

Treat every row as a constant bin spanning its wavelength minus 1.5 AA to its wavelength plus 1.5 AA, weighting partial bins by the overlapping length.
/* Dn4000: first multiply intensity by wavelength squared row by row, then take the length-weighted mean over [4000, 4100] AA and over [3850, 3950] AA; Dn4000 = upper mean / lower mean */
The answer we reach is 1.35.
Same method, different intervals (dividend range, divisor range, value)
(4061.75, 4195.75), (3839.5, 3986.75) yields 1.42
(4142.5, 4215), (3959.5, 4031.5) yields 1.25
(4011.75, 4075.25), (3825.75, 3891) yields 1.30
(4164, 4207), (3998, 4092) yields 1.09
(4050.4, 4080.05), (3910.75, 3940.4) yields 1.62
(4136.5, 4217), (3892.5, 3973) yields 1.57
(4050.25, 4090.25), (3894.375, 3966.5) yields 1.41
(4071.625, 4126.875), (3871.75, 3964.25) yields 1.41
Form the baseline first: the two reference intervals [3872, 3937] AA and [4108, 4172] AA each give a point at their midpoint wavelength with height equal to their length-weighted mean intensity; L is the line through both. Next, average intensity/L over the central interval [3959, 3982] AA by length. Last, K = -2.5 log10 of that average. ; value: 0.22 mag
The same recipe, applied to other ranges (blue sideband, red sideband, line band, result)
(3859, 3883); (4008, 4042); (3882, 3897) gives 0.10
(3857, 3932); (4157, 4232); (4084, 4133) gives -0.06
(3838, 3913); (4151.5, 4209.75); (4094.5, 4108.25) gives 0.03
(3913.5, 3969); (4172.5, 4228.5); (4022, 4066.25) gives -0.20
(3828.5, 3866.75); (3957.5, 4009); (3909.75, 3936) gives 0.23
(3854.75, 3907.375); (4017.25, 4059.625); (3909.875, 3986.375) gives 0.23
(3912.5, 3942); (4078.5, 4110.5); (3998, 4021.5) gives -0.20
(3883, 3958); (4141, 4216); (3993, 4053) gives -0.14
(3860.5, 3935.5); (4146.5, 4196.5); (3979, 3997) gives -0.13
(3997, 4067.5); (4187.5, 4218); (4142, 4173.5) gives -0.02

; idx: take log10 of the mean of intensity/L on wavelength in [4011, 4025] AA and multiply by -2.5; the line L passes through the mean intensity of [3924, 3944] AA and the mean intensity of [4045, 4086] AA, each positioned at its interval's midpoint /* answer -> -0.20 mag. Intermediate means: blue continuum 9.93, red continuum 18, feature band 18.1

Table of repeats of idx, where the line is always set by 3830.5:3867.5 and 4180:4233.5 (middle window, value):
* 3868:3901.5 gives 0.048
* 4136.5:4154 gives -0.059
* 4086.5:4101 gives -0.070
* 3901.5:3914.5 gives 0.014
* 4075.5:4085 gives -0.059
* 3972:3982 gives 0.074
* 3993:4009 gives -0.069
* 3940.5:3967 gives 0.101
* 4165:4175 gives -0.025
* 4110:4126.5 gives -0.087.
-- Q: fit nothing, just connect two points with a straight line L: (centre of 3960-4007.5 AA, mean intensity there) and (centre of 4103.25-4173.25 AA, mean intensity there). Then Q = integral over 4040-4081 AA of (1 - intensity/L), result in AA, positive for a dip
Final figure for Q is -2.4 AA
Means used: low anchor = 15.2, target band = 17.9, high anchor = 18.6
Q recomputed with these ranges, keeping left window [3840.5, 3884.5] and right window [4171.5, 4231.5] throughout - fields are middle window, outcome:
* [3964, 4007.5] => 4.0 AA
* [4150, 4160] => -0.3 AA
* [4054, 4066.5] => -0.6 AA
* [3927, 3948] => 8.0 AA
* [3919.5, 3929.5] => 1.6 AA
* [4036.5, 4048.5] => -0.4 AA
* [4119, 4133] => -0.7 AA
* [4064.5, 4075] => -0.3 AA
